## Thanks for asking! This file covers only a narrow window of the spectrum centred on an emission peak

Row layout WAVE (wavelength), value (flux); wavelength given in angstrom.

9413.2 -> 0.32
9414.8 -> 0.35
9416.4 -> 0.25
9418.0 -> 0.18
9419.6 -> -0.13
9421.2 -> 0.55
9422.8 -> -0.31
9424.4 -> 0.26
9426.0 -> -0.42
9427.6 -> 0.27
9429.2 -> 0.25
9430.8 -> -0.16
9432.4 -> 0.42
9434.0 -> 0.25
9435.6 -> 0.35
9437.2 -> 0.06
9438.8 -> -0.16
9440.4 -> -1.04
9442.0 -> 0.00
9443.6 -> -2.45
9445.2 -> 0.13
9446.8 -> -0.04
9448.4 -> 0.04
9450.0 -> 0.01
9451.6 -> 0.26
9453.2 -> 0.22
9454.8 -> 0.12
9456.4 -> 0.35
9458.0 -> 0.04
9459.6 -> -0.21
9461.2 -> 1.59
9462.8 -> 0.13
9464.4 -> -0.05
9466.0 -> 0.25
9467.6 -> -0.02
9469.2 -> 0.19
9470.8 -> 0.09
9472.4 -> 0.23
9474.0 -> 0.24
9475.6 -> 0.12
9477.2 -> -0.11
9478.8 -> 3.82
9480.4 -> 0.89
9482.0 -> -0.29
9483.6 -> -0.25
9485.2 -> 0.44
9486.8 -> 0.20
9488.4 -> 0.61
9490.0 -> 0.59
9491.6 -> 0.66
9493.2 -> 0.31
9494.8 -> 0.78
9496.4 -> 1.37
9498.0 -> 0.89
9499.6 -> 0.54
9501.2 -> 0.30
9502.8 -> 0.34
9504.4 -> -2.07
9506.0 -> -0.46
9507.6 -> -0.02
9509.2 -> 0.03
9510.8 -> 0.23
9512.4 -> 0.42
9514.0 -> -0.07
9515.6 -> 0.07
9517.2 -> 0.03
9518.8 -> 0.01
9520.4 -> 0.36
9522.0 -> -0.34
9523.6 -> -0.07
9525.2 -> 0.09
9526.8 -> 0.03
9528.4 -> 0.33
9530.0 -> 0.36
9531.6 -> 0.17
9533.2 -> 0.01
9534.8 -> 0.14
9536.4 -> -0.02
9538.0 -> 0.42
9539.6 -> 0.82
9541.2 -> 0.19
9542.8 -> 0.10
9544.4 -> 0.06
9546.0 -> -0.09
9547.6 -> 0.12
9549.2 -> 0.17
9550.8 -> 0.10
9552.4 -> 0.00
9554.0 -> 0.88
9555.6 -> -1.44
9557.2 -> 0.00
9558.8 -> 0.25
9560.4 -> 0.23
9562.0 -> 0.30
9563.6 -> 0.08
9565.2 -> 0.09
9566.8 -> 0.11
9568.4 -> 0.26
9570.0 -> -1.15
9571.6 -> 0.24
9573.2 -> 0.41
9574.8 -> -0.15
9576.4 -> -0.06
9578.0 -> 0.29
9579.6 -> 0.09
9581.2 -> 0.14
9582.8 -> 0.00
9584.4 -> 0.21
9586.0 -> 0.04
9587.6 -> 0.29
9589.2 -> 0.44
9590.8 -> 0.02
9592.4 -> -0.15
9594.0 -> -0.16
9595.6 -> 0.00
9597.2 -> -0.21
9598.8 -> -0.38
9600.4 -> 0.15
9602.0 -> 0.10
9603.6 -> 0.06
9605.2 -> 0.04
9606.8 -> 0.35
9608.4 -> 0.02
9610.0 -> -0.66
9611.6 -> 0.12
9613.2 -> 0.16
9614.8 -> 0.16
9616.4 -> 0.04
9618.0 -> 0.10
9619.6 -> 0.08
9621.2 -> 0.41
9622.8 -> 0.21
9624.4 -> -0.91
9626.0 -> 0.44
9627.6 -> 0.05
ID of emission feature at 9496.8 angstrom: [O II] 3727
